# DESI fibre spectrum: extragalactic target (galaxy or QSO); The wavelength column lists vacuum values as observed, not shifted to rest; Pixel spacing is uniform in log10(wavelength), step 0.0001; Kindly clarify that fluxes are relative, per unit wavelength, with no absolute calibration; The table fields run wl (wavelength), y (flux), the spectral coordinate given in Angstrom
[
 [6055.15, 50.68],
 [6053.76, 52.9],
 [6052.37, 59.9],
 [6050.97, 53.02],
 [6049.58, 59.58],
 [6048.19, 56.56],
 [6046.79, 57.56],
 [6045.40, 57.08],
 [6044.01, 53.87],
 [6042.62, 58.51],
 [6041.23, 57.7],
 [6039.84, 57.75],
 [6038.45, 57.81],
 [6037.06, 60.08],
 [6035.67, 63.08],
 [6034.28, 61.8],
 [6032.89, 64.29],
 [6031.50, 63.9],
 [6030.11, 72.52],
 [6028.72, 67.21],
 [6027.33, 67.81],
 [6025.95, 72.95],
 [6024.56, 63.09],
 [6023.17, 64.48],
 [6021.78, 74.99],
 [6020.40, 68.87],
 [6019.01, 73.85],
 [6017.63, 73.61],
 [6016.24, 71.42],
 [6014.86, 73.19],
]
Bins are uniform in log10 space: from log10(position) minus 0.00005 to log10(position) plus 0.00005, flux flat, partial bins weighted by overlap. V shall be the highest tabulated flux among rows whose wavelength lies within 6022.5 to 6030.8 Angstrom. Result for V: 72.95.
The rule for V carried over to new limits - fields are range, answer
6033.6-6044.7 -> 63.08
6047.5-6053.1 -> 59.9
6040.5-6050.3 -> 59.58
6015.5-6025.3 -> 74.99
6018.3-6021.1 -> 73.85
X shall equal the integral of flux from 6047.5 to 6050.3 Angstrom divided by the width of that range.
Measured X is 58.1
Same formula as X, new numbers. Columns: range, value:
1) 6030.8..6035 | 63.3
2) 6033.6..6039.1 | 60.7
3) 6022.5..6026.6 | 66.7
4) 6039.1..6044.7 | 57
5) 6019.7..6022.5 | 71.9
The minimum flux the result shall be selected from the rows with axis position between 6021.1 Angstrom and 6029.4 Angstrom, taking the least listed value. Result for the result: 63.09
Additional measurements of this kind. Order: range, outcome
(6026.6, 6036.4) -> 61.8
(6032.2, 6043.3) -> 57.7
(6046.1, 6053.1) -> 53.02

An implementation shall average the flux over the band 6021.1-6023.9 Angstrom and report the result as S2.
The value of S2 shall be 69.5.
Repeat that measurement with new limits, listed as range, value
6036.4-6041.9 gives 58.3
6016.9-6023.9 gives 71.1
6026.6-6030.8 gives 69.3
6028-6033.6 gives 66.9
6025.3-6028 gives 70.6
